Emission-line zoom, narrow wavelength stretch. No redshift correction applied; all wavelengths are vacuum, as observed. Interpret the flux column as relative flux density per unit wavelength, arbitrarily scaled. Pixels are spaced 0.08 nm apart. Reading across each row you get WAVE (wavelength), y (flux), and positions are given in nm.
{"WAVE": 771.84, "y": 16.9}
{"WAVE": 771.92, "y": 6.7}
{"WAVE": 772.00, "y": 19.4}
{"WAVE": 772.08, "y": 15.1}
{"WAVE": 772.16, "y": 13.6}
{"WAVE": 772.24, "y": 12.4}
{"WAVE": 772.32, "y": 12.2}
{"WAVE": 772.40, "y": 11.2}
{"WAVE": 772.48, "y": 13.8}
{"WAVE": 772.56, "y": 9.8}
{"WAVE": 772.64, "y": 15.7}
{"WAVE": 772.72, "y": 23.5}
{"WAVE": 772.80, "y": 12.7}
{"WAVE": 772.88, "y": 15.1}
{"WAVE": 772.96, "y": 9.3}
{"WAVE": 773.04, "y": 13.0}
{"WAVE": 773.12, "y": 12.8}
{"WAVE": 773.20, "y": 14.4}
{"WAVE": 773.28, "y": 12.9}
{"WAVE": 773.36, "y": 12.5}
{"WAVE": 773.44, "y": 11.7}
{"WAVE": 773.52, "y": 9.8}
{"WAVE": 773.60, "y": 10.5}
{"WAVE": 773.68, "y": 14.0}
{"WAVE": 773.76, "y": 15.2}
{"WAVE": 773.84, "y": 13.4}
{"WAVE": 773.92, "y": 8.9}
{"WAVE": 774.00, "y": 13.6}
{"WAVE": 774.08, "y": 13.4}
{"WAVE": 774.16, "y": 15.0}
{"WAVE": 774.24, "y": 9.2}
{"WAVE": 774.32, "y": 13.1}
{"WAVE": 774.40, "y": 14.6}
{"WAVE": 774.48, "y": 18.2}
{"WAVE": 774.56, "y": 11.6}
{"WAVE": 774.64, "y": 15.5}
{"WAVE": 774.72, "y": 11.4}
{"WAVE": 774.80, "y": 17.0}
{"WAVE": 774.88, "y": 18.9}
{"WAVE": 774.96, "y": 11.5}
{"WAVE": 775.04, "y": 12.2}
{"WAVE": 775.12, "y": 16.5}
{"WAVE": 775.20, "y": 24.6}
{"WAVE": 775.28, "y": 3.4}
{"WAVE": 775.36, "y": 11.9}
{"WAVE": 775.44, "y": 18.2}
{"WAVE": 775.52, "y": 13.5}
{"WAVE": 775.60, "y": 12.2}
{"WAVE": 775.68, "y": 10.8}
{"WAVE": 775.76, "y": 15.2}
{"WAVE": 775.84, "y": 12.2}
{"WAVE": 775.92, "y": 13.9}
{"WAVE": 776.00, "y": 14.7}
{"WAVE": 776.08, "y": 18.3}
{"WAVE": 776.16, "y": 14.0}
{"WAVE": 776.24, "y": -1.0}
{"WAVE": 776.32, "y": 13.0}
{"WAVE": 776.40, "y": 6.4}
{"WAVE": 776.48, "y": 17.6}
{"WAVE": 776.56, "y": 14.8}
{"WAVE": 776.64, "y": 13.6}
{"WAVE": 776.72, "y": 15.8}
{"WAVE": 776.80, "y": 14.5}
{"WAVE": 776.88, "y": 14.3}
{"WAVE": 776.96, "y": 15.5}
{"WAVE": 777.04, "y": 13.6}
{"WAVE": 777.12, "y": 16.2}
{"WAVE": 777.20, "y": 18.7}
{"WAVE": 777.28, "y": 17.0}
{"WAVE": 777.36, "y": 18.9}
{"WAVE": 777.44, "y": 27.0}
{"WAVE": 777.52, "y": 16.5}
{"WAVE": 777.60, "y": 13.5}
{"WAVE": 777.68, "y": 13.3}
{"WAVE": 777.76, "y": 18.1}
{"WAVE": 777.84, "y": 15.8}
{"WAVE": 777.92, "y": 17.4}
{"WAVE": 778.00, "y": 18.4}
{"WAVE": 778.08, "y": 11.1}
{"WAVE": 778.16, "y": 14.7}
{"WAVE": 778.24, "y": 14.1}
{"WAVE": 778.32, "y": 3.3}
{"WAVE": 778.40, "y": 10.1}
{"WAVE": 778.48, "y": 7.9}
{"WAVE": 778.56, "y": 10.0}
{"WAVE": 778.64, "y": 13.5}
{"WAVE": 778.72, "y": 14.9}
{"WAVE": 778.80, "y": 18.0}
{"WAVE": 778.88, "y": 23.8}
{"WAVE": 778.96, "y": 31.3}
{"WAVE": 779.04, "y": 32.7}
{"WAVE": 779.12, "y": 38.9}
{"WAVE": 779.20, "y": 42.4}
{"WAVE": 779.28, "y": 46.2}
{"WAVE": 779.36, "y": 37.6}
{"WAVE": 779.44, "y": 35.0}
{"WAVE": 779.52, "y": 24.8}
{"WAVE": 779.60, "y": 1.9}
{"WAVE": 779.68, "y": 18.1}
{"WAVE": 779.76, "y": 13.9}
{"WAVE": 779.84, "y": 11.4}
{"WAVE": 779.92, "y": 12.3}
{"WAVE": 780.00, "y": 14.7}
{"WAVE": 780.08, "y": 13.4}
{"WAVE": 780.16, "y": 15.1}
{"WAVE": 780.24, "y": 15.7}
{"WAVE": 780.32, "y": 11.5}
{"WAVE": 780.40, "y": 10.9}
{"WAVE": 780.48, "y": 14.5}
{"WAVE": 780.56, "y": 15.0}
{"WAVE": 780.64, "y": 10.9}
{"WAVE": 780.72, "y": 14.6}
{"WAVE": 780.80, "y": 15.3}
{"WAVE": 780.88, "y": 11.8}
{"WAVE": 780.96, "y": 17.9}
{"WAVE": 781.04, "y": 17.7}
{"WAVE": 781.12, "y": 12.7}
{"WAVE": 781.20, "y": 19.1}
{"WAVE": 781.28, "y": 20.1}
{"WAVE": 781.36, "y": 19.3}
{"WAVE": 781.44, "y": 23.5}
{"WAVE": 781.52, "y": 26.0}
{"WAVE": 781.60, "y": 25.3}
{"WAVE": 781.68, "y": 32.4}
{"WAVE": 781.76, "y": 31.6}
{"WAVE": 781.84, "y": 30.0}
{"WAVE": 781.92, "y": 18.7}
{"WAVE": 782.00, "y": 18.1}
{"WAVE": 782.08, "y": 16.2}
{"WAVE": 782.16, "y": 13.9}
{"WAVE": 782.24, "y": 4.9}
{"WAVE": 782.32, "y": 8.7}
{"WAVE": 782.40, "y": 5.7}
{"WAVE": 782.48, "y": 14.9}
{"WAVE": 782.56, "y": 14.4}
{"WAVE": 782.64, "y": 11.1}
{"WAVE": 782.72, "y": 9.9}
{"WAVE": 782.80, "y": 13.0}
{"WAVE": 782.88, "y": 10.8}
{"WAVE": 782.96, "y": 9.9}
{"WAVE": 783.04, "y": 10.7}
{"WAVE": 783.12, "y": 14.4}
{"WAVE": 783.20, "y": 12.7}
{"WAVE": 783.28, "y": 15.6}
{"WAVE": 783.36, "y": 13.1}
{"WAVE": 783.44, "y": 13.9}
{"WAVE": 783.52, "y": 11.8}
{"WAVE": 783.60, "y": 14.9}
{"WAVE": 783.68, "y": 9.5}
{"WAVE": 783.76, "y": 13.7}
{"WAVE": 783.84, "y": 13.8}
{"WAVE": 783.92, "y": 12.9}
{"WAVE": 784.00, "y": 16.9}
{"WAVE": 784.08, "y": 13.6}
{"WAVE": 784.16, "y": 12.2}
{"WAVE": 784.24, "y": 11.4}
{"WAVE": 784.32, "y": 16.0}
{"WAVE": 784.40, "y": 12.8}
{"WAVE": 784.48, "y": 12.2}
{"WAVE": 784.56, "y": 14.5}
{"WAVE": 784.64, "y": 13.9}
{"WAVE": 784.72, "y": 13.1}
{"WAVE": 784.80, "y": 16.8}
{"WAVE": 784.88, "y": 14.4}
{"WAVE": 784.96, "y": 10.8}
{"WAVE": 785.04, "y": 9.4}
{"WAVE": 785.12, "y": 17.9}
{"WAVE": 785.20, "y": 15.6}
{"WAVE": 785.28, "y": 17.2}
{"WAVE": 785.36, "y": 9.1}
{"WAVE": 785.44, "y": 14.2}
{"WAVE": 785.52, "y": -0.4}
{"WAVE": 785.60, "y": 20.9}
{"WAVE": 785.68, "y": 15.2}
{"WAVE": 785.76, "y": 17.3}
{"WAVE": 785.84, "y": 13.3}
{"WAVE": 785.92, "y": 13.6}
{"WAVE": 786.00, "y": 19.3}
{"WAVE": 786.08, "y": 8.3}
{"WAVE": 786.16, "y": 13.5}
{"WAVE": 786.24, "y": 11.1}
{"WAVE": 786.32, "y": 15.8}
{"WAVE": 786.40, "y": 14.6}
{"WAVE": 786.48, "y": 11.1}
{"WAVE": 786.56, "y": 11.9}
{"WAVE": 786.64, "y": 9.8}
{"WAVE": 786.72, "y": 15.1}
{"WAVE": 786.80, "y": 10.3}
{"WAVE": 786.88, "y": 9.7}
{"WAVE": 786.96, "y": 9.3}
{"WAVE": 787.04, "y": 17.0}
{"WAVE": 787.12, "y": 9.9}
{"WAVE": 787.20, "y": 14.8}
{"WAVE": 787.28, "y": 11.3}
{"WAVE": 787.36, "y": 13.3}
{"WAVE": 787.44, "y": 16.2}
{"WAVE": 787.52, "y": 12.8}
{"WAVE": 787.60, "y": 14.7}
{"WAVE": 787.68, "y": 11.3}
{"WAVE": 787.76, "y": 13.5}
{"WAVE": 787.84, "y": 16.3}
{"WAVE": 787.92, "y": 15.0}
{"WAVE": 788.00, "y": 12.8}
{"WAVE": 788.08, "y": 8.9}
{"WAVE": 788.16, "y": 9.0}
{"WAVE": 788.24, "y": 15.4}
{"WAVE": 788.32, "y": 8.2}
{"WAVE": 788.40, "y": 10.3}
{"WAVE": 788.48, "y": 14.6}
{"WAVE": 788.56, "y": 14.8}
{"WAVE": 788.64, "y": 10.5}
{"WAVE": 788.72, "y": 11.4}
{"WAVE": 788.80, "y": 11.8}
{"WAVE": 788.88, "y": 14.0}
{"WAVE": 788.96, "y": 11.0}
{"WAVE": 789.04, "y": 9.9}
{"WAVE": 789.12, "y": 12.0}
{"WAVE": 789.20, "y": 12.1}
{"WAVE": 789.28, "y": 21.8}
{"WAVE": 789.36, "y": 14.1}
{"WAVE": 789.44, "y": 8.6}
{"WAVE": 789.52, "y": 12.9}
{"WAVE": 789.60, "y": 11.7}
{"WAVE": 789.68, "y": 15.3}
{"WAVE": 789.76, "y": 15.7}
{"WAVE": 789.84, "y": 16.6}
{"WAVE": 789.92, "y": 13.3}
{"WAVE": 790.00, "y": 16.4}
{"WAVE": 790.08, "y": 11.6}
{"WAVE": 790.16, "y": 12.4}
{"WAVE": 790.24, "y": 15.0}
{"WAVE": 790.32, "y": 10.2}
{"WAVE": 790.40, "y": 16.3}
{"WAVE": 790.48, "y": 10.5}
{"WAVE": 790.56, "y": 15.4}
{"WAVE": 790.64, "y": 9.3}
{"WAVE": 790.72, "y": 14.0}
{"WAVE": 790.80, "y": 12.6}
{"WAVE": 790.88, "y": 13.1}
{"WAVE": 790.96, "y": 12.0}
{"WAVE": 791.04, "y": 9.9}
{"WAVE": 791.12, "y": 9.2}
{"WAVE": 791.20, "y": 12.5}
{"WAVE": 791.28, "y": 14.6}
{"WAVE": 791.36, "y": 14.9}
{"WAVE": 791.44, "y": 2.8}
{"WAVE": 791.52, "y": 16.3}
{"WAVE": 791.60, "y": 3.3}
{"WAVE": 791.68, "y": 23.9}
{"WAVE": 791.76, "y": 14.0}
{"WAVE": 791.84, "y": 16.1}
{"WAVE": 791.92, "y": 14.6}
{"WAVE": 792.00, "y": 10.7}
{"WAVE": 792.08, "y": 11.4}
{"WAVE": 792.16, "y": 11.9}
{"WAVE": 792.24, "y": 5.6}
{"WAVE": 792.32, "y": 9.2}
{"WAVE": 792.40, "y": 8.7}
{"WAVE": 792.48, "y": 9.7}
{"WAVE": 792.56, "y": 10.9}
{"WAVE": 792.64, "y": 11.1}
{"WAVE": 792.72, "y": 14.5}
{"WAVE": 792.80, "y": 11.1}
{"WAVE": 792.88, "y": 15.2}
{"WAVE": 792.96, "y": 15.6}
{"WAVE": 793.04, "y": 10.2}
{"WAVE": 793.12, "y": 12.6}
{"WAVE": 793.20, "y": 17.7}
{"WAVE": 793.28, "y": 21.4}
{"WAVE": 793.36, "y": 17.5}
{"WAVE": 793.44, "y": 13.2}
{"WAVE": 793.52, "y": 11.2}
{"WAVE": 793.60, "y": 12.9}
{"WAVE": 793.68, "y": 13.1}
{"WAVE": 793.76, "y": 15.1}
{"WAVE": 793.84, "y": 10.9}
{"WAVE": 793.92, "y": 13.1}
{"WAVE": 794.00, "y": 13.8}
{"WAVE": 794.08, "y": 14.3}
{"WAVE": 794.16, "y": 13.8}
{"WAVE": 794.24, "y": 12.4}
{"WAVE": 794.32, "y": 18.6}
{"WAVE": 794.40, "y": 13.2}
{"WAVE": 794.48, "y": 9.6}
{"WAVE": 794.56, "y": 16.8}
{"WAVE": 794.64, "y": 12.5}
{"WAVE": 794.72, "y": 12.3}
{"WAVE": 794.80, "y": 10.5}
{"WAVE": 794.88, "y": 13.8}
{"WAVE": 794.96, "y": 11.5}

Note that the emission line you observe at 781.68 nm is [N II] 6583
